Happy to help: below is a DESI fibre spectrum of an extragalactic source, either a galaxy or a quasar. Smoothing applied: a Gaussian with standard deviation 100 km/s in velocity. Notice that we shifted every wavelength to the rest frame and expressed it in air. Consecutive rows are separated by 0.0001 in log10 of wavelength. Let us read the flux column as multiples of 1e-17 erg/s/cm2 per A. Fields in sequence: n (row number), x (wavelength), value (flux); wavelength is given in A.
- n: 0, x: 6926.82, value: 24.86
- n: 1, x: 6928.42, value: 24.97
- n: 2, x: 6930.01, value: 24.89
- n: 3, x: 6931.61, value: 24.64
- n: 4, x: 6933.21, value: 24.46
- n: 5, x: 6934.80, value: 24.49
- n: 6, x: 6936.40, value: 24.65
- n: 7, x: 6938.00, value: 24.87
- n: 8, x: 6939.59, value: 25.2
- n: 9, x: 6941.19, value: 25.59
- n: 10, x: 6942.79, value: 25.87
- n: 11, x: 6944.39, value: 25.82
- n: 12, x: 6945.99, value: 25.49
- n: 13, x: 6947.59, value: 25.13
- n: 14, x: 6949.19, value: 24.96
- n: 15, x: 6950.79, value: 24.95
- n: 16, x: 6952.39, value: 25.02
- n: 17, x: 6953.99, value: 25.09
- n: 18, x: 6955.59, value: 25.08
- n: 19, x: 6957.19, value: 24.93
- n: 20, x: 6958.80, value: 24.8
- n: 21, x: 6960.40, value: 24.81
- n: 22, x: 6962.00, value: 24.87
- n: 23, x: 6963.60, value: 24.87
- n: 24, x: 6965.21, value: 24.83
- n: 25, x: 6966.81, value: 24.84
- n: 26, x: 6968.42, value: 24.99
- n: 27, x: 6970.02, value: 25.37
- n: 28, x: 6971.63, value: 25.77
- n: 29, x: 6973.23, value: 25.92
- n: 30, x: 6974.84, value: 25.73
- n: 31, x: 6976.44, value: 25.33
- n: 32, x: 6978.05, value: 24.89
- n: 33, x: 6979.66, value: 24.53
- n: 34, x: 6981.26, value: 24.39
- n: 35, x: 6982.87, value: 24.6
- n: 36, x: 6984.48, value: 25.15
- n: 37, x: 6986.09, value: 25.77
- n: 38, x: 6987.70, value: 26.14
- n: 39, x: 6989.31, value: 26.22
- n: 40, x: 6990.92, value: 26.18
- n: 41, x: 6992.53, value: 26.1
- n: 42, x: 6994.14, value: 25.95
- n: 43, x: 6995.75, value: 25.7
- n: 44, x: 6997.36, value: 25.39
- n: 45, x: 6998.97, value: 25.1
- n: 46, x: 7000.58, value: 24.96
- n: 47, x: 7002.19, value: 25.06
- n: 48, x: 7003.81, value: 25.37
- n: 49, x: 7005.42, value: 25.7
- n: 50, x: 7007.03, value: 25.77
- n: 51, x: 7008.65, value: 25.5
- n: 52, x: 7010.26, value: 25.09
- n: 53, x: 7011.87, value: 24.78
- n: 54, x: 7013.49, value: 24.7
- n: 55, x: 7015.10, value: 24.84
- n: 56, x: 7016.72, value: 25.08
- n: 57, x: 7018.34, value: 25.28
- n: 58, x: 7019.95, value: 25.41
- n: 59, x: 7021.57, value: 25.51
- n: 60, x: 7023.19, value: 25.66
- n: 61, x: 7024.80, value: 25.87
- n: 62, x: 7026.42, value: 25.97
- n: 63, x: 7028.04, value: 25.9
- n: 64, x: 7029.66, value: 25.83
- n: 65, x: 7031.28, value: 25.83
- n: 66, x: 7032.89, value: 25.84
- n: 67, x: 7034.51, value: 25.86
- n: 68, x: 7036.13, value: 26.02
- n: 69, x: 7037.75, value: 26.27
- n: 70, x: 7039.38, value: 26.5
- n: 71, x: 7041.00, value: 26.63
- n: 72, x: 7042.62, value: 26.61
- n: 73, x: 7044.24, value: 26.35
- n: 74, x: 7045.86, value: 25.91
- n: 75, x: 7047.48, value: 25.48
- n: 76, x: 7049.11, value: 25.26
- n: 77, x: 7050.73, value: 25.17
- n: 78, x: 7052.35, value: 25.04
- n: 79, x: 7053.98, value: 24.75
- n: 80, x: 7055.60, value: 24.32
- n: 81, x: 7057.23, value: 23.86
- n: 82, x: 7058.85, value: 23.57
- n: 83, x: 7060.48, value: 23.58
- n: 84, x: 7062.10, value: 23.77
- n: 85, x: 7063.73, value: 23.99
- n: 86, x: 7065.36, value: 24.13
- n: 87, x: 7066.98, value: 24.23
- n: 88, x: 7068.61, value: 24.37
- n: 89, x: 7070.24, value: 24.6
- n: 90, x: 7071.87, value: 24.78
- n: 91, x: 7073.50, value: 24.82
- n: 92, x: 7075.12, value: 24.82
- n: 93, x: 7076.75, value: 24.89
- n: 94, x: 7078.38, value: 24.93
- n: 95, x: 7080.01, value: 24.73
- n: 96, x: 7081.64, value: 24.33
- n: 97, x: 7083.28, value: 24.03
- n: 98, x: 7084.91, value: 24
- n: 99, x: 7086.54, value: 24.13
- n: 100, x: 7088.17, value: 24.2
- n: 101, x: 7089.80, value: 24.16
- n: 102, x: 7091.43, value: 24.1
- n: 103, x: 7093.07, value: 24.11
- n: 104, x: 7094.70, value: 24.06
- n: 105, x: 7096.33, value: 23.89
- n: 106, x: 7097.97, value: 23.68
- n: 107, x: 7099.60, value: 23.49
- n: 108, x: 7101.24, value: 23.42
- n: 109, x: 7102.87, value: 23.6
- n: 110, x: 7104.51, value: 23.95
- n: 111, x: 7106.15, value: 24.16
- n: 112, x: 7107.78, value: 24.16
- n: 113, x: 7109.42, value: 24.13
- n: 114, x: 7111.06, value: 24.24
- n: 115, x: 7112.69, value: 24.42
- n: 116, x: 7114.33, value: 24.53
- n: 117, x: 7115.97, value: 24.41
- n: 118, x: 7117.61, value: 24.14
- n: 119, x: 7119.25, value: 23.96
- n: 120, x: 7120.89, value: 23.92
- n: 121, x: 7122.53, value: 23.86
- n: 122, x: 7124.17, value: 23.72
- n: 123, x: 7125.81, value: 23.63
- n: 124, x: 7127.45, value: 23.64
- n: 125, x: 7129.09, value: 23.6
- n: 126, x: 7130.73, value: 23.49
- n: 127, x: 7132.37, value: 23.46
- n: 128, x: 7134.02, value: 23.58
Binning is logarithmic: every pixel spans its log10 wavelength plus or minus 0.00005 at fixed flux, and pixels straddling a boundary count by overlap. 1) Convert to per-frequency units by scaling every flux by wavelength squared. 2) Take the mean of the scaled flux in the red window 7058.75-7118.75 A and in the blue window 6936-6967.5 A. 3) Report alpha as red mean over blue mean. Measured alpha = 1.00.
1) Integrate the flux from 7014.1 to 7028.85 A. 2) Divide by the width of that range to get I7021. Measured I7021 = 25.5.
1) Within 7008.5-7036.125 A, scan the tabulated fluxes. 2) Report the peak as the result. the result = 25.97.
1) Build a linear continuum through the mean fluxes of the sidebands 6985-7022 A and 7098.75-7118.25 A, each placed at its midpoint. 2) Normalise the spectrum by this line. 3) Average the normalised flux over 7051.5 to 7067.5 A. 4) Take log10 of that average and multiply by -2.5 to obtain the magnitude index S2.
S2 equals 0.03 mag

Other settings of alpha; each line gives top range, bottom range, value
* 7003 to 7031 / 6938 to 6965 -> 1.03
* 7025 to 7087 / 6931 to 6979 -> 1.03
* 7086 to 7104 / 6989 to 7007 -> 0.96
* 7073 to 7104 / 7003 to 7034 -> 0.97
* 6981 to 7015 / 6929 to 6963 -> 1.03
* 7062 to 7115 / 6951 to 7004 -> 0.99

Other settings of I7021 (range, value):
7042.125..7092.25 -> 24.6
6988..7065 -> 25.4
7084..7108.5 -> 23.9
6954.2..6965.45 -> 24.9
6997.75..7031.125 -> 25.4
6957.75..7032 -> 25.4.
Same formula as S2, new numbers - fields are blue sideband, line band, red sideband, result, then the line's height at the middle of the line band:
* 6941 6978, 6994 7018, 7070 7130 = -0.02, 24.9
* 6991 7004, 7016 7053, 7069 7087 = -0.03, 25.1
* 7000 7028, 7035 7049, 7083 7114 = -0.05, 24.9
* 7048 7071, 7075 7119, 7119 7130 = -0.01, 24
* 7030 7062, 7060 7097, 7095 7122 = 0.02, 24.7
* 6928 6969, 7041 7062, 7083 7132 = -0.03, 24.3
